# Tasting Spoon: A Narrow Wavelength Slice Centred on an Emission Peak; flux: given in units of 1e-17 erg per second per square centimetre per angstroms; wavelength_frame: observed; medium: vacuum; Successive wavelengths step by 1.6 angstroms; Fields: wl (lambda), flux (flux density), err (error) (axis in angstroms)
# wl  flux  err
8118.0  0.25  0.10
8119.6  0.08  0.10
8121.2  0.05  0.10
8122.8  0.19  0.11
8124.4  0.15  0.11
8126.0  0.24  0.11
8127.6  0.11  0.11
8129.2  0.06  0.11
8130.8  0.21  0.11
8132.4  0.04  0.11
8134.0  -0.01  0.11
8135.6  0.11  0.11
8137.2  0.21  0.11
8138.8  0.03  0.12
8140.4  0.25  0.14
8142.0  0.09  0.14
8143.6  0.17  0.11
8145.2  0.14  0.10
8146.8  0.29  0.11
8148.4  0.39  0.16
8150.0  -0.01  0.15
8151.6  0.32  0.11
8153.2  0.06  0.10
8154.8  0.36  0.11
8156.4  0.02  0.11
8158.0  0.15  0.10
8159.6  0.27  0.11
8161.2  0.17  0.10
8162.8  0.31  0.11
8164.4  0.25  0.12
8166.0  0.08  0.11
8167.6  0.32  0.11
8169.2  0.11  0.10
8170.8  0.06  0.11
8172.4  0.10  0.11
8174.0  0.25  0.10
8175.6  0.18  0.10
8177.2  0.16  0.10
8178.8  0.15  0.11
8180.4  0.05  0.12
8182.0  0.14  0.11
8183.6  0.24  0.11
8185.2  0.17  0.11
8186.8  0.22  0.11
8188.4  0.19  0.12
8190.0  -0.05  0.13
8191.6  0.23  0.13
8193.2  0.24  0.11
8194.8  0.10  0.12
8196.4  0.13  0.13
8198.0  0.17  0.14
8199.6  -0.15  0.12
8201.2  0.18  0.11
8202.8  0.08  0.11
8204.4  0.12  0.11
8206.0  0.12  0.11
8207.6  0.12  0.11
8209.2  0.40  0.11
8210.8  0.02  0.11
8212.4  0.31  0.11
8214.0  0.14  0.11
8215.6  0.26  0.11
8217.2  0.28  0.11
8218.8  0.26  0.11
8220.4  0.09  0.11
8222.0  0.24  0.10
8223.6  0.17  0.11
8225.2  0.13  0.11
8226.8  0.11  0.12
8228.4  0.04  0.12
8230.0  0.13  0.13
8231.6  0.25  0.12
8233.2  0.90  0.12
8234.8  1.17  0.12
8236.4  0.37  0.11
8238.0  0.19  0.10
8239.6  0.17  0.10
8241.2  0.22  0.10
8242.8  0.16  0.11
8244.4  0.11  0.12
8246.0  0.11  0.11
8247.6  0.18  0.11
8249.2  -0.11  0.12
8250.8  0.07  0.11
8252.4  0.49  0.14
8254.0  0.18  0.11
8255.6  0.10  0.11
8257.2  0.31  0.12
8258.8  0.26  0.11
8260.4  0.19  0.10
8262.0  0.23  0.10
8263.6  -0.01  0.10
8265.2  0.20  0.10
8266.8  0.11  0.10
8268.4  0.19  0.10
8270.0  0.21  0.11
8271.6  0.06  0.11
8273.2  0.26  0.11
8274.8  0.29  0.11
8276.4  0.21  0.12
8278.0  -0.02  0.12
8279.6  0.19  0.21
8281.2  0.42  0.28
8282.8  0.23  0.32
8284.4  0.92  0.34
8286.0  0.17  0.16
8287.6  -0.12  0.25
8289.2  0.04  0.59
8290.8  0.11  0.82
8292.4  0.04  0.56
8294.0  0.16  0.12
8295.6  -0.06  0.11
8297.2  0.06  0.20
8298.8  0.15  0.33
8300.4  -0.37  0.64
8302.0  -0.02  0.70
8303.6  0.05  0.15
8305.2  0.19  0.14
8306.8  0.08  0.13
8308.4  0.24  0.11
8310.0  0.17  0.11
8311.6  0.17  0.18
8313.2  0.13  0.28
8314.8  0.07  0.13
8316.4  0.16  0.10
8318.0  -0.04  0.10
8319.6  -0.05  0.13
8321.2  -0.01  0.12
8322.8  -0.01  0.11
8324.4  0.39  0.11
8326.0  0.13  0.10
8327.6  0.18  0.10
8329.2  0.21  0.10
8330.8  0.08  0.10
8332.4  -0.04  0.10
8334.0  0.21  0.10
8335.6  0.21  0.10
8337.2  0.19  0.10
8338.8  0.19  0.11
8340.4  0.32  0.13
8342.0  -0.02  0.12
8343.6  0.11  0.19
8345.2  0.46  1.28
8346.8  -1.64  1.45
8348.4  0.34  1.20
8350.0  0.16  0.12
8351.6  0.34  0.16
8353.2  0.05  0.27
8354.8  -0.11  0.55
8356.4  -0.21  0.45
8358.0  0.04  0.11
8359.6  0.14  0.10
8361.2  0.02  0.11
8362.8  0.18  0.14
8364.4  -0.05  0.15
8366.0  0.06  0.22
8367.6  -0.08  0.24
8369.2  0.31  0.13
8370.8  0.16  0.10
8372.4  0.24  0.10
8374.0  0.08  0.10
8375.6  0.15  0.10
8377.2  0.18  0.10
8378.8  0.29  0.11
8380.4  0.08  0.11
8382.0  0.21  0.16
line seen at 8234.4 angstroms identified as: H-gamma 4340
